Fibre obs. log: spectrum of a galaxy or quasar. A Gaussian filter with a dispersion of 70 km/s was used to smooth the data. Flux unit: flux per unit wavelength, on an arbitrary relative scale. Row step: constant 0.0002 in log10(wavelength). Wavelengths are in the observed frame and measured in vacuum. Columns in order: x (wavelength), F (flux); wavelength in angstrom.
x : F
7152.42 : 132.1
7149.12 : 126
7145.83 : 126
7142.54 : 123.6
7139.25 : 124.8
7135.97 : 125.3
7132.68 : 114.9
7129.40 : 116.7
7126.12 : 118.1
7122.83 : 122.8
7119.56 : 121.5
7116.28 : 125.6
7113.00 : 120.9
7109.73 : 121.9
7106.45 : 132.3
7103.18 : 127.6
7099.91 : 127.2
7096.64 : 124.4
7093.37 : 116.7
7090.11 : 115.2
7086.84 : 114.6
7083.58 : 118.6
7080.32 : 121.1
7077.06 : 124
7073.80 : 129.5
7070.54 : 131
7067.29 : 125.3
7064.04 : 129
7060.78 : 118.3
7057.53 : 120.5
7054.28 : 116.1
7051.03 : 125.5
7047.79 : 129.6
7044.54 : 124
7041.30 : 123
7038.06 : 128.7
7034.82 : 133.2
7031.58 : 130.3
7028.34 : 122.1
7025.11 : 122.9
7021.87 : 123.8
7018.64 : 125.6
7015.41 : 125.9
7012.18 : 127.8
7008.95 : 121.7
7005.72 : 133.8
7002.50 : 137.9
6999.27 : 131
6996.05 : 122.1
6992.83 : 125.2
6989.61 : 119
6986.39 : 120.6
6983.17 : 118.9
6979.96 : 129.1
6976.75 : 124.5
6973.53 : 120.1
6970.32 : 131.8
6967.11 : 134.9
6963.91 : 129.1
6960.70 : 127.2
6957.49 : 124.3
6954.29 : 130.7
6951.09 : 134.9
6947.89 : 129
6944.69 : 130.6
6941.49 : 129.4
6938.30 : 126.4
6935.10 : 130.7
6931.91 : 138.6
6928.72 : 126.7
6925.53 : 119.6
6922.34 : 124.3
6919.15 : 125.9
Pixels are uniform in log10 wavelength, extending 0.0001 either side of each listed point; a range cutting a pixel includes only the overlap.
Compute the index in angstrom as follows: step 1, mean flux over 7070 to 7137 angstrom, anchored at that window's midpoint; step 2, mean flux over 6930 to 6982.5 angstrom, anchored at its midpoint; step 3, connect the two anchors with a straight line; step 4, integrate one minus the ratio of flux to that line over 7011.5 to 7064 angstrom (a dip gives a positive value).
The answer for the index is 0.2 angstrom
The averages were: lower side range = 129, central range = 125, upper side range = 122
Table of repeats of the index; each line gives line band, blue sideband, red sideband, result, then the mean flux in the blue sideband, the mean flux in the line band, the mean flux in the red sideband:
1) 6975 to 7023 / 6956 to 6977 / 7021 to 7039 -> 0.5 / 128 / 126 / 127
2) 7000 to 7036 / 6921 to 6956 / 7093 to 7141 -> -0.4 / 129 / 128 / 123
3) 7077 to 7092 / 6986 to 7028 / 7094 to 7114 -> 0.9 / 126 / 118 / 125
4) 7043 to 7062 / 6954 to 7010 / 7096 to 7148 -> 0.4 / 127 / 122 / 123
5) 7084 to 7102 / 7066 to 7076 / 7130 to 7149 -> 1.0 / 128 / 120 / 123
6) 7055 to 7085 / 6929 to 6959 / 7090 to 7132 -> 0.1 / 130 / 124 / 122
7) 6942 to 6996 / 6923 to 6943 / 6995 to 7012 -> 0.9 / 128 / 127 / 129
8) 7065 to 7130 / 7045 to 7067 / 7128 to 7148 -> -0.1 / 123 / 123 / 122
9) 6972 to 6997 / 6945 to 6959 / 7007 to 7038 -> 1.1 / 130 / 122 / 126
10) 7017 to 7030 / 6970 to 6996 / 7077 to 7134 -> -0.1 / 123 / 124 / 121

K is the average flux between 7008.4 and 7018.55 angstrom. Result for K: 126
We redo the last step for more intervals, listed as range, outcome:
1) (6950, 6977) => 129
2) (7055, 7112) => 123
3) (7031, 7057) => 126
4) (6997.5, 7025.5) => 128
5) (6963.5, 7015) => 127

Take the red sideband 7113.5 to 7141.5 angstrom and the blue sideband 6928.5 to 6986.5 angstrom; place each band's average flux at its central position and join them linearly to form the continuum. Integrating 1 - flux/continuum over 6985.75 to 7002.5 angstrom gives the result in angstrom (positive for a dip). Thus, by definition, 0.2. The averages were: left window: 129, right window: 121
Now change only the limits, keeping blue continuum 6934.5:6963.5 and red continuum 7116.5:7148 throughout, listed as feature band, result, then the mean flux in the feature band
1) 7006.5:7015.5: 0.1 angstrom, 126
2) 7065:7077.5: -0.4 angstrom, 128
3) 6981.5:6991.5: 0.6 angstrom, 120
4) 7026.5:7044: -0.2 angstrom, 127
